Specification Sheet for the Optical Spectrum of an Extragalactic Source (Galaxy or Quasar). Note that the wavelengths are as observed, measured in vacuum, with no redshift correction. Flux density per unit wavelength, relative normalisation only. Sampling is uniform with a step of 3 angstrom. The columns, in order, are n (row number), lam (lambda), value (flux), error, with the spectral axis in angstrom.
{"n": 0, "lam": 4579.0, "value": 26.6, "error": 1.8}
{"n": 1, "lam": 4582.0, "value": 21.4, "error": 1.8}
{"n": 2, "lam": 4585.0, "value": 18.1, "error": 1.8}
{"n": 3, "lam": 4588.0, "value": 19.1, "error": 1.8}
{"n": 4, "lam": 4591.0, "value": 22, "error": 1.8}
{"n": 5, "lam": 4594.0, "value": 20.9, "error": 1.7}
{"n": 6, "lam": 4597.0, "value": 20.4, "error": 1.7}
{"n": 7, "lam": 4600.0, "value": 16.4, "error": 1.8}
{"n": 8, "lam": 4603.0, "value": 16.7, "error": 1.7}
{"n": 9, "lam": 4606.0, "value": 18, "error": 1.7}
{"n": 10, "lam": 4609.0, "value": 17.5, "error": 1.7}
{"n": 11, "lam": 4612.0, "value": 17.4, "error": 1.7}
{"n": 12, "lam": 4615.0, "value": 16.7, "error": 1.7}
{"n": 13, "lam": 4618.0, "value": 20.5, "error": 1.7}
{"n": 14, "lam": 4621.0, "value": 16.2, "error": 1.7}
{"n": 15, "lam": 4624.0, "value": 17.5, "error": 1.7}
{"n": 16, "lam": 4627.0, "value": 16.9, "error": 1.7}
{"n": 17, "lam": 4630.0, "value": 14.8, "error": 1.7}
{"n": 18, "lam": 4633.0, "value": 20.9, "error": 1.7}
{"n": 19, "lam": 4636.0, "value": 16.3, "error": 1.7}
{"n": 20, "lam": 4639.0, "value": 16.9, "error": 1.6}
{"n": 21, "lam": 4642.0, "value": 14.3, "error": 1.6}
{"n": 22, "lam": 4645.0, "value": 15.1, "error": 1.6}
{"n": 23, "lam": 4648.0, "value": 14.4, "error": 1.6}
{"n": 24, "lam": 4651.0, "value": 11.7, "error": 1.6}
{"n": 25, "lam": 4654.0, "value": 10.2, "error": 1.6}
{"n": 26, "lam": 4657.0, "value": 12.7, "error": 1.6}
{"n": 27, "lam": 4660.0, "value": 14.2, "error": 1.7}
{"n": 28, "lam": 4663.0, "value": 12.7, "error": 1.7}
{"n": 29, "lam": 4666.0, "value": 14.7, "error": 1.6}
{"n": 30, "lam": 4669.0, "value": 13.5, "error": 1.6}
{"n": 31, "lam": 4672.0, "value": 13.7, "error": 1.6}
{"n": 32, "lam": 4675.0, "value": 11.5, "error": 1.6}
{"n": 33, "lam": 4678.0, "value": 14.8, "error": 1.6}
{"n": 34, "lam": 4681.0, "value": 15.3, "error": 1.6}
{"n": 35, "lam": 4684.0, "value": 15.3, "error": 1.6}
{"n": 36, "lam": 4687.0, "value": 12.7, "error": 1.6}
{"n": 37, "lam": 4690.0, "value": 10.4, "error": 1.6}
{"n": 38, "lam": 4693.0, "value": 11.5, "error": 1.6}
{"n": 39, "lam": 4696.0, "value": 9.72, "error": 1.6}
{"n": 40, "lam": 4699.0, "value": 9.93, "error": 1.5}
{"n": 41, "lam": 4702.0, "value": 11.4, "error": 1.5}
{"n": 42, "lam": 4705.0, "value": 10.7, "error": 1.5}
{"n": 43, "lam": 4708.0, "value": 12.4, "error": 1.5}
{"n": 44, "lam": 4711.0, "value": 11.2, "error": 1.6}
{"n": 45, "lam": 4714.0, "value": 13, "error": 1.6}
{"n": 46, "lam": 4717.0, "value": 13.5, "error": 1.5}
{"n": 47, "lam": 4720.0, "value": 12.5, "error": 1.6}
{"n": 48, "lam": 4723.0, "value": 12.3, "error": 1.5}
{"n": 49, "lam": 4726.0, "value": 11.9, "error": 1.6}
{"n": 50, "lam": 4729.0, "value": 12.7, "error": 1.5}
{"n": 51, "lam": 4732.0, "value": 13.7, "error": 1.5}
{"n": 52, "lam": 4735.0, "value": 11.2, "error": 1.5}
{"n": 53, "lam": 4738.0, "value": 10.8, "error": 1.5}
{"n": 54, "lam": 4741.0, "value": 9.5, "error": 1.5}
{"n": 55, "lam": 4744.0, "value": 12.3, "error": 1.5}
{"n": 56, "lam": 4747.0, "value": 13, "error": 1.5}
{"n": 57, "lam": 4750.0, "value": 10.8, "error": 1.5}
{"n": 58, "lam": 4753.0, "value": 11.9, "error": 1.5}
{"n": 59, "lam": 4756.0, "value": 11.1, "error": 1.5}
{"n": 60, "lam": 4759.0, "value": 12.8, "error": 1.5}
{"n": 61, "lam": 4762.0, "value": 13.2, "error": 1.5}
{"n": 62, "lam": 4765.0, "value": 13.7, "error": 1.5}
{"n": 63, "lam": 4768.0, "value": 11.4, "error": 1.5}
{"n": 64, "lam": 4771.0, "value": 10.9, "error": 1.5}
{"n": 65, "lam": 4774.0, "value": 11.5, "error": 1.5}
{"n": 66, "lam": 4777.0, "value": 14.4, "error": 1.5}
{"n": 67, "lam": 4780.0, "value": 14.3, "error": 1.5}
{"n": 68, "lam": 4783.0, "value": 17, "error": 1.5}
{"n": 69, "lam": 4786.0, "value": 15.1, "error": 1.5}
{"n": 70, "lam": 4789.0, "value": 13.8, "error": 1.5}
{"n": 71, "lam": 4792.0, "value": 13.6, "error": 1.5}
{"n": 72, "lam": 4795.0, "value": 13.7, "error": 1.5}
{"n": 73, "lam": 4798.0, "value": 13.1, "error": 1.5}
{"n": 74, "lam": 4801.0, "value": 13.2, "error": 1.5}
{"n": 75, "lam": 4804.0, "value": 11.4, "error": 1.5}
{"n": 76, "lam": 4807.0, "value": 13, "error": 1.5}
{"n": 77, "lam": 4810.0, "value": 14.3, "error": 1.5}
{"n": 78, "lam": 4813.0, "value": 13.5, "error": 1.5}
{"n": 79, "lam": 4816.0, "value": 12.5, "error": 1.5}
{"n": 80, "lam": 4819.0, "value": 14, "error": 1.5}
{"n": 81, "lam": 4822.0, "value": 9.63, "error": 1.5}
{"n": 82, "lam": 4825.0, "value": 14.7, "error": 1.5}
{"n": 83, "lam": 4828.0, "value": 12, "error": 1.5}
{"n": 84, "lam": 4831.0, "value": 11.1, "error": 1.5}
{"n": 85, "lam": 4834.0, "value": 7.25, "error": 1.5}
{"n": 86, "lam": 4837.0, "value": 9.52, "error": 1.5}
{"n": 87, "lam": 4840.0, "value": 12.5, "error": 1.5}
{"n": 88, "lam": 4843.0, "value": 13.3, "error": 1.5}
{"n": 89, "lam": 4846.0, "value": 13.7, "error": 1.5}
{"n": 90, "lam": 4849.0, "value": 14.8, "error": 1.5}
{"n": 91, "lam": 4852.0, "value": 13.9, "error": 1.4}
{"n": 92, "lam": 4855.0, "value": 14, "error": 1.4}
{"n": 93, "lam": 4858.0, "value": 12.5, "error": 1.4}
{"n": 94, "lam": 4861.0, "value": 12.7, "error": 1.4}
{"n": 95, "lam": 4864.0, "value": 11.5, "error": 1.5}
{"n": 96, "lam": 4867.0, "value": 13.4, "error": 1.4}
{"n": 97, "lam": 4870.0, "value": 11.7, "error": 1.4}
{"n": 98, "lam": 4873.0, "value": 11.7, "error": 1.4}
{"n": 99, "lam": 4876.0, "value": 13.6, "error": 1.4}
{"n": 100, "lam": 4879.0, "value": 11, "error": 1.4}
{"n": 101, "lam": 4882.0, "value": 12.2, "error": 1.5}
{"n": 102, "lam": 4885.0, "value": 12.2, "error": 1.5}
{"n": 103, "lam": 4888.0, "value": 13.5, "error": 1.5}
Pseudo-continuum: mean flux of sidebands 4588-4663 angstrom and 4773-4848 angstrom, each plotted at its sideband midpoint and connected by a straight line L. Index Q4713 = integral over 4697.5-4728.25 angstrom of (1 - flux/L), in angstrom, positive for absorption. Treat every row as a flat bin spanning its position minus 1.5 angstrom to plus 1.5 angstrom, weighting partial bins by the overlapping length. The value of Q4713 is 6.07 angstrom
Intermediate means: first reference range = 16.6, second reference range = 12.9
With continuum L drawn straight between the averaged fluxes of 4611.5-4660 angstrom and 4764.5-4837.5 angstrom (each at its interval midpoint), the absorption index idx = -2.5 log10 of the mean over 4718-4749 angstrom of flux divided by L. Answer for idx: 0.166 mag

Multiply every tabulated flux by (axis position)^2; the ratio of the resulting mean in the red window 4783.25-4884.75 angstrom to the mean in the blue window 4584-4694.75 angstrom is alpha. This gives 0.9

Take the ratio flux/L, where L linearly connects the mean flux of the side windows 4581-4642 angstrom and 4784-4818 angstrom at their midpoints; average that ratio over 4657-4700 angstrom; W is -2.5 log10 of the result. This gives 0.27 mag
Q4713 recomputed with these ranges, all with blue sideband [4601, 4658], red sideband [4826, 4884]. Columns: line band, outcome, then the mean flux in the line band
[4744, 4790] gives 2.54 angstrom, 13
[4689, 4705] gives 4.63 angstrom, 10.6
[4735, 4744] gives 2.23 angstrom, 10.7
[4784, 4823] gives -0.31 angstrom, 13.2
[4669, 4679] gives 1.33 angstrom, 13.3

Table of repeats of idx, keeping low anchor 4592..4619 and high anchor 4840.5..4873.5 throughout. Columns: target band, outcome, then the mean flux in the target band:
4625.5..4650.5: 0.10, 16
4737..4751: 0.33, 11.3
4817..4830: 0.10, 12.5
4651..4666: 0.34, 12.6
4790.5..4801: 0.07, 13.4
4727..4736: 0.24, 12.6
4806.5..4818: 0.05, 13.4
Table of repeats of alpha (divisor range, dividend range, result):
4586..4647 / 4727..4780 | 0.73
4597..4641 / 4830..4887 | 0.78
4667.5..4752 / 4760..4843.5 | 1.09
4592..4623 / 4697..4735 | 0.70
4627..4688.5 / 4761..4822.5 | 0.98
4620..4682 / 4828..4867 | 0.91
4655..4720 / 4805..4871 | 1.06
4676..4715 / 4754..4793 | 1.13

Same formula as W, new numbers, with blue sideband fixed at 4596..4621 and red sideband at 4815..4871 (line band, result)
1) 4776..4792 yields -0.08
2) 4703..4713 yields 0.32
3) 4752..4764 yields 0.16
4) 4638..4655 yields 0.22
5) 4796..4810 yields 0.03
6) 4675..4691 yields 0.18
